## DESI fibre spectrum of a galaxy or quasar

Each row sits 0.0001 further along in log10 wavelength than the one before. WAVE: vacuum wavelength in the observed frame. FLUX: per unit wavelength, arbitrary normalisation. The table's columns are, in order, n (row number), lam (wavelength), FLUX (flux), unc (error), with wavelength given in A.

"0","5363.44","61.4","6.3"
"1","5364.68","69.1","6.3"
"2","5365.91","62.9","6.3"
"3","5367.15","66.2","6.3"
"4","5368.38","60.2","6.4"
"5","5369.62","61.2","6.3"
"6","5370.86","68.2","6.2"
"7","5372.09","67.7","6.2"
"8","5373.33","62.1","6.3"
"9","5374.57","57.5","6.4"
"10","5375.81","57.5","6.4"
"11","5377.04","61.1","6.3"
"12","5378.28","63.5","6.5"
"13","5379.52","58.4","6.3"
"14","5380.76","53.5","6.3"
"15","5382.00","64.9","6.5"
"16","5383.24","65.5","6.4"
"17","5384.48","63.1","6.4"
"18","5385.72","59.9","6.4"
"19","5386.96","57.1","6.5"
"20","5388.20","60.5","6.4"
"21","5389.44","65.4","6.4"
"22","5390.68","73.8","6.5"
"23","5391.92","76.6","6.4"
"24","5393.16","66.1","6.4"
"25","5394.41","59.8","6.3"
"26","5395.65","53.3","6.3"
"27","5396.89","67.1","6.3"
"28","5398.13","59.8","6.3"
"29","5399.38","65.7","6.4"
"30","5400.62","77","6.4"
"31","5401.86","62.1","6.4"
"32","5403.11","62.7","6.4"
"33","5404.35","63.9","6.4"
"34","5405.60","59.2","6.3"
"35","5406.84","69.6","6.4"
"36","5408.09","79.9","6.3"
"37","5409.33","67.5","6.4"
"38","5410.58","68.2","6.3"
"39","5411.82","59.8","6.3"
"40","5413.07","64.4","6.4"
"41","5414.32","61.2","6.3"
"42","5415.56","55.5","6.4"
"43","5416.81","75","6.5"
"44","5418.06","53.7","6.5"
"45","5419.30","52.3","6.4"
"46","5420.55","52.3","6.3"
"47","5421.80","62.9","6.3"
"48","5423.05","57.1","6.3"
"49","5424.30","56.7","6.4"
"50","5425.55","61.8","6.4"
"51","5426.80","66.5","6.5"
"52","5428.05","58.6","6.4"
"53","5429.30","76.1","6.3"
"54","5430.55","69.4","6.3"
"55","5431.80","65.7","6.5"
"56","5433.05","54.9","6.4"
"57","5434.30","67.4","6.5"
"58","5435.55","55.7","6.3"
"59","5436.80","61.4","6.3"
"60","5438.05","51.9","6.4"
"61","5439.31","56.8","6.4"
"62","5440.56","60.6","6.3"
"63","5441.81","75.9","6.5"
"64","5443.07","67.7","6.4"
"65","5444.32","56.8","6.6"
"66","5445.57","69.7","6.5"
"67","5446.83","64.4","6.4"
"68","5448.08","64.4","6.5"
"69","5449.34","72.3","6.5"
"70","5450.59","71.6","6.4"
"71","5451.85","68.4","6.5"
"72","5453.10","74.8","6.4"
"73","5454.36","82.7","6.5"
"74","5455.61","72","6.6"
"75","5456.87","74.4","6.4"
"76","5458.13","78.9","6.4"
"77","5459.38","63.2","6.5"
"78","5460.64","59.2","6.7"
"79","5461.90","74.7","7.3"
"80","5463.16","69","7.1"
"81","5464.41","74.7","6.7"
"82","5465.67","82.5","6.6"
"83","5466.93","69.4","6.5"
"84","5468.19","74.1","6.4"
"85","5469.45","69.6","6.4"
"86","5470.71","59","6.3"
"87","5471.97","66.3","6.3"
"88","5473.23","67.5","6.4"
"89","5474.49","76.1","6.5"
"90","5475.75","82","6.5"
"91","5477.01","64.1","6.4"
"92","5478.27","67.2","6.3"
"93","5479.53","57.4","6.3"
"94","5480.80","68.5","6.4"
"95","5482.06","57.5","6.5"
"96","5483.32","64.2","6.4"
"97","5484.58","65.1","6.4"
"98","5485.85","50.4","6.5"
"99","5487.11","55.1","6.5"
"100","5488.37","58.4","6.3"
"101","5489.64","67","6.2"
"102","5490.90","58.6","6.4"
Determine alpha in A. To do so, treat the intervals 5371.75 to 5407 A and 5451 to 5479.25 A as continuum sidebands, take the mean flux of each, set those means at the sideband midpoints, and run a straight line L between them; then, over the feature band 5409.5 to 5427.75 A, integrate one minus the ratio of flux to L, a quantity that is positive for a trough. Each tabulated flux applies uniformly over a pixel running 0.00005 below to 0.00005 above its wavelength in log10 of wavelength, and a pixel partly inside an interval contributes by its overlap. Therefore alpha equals 1.5 A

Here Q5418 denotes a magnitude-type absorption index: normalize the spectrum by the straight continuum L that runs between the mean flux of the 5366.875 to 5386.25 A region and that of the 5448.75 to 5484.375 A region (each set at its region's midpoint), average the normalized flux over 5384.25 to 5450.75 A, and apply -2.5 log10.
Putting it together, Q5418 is 0.03 mag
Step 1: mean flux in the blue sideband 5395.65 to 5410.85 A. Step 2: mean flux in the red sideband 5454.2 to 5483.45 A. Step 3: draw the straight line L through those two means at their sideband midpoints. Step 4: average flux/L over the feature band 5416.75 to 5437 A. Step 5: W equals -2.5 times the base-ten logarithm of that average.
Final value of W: 0.11 mag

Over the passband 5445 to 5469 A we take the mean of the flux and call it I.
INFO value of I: 71.6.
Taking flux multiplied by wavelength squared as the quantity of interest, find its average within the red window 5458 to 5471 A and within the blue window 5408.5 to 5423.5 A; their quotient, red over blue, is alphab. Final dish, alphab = 1.2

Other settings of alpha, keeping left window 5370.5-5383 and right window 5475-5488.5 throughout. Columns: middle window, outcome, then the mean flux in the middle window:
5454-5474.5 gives -2.7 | 71.1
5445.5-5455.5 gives -1.4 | 71.2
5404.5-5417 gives -0.7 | 65.6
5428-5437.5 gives -0.2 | 63.9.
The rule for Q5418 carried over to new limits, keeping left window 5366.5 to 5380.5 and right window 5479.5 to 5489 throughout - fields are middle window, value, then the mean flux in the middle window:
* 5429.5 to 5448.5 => -0.04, 63.1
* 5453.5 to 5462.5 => -0.20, 72.2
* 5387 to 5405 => -0.06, 65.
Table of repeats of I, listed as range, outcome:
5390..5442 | 63.4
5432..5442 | 60.2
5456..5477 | 71.1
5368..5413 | 63.9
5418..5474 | 66.1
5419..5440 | 60.6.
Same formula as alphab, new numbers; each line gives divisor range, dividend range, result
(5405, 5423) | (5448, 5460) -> 1.17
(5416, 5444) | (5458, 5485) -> 1.13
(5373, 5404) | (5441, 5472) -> 1.14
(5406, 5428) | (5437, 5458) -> 1.10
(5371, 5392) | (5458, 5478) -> 1.16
